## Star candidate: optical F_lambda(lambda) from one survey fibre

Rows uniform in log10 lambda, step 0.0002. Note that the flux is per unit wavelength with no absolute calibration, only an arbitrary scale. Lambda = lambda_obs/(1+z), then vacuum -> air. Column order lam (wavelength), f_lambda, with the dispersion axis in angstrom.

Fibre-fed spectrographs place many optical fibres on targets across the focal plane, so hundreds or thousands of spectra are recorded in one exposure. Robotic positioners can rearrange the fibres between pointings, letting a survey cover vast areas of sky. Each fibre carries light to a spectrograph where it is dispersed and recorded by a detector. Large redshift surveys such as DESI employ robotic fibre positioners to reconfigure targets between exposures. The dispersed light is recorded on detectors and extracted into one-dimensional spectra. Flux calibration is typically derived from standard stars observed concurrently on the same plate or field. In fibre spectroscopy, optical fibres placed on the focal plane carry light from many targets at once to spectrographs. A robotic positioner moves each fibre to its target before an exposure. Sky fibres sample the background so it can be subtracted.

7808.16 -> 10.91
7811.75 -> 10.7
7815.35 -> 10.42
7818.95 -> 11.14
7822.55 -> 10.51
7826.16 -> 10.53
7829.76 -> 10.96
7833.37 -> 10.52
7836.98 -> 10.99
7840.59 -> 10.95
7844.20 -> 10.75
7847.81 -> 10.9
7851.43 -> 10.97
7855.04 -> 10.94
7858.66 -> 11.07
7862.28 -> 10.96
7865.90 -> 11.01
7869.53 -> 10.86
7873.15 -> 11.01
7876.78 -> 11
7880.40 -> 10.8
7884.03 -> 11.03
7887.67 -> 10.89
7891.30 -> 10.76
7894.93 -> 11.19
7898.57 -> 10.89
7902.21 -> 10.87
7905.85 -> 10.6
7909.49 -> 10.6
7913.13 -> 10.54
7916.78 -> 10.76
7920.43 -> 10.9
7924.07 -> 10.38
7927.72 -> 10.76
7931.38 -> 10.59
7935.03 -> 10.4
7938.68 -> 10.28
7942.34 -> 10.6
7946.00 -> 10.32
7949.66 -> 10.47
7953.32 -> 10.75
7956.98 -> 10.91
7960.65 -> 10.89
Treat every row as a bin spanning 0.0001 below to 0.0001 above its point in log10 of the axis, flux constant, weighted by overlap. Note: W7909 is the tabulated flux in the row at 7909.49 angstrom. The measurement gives 10.6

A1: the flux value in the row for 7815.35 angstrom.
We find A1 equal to 10.42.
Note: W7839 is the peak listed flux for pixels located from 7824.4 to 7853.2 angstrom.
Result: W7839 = 10.99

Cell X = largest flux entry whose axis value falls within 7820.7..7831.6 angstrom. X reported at 10.96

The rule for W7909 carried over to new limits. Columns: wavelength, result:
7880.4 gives 10.8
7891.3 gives 10.76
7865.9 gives 11.01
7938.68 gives 10.28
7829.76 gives 10.96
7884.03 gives 11.03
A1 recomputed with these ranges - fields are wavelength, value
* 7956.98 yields 10.91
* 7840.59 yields 10.95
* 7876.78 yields 11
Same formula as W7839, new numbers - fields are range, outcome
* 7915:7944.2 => 10.9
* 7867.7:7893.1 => 11.03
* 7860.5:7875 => 11.01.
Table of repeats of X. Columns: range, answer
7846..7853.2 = 10.97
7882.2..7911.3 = 11.19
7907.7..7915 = 10.6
